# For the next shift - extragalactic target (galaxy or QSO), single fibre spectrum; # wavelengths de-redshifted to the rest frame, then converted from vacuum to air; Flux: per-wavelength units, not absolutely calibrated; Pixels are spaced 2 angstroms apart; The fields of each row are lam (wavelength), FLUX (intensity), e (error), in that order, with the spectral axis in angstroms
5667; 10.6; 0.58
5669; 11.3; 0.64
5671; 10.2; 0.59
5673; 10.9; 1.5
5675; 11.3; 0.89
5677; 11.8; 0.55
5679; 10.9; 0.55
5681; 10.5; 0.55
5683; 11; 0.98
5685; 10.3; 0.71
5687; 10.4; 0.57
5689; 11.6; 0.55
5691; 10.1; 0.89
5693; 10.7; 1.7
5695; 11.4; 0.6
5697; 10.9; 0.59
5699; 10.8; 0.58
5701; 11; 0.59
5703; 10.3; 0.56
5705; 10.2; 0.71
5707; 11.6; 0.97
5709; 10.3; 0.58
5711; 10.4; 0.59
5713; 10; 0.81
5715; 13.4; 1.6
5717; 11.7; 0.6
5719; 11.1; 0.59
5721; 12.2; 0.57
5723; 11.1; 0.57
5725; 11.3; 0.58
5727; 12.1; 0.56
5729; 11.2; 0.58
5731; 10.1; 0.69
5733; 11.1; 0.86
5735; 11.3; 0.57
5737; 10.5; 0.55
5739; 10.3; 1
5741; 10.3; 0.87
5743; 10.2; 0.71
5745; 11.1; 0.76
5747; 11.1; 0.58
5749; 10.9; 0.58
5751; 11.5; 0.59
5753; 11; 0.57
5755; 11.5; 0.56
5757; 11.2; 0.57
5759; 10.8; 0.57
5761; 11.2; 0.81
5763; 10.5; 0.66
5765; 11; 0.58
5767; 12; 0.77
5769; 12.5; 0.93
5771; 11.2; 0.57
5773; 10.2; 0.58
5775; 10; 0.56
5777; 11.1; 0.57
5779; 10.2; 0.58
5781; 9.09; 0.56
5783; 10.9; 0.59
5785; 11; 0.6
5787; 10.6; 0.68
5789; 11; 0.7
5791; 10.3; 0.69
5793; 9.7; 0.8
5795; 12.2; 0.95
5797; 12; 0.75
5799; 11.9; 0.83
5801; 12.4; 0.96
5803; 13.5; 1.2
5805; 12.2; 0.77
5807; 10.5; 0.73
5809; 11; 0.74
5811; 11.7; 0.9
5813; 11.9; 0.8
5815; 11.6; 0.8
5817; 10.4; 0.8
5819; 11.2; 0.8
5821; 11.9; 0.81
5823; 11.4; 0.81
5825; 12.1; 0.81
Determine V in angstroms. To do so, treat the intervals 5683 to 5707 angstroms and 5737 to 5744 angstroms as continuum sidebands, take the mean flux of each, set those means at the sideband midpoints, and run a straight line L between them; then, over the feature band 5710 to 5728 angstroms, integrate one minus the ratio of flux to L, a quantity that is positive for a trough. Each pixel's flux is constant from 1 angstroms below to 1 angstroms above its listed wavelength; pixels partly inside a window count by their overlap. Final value -1.7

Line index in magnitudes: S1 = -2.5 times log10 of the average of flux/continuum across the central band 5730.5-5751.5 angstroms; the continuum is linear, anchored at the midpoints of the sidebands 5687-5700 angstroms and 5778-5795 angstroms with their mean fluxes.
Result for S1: -0.010 mag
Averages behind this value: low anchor 10.9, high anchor 10.5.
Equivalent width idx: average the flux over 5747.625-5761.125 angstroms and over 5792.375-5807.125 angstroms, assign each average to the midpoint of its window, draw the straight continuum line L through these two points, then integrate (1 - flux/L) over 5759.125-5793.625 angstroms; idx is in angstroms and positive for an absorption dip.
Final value 2.3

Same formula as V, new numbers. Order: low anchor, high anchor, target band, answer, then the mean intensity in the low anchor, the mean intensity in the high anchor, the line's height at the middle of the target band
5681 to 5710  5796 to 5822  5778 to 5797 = 1.48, 10.7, 11.7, 11.5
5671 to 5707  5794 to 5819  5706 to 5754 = 0.33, 10.8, 11.8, 11.2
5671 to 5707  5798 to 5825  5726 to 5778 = 1.25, 10.8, 11.7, 11.3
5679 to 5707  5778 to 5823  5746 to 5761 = -0.17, 10.7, 11.2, 11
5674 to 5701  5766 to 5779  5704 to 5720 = -0.19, 10.9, 11.1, 11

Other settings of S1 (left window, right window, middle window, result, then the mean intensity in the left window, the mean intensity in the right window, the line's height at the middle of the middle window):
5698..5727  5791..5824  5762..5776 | 0.03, 11.1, 11.6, 11.4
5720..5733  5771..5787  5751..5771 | -0.06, 11.3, 10.4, 10.7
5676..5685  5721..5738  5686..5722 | 0.01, 11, 11.2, 11.1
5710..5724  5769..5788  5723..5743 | 0.03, 11.4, 10.6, 11.2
